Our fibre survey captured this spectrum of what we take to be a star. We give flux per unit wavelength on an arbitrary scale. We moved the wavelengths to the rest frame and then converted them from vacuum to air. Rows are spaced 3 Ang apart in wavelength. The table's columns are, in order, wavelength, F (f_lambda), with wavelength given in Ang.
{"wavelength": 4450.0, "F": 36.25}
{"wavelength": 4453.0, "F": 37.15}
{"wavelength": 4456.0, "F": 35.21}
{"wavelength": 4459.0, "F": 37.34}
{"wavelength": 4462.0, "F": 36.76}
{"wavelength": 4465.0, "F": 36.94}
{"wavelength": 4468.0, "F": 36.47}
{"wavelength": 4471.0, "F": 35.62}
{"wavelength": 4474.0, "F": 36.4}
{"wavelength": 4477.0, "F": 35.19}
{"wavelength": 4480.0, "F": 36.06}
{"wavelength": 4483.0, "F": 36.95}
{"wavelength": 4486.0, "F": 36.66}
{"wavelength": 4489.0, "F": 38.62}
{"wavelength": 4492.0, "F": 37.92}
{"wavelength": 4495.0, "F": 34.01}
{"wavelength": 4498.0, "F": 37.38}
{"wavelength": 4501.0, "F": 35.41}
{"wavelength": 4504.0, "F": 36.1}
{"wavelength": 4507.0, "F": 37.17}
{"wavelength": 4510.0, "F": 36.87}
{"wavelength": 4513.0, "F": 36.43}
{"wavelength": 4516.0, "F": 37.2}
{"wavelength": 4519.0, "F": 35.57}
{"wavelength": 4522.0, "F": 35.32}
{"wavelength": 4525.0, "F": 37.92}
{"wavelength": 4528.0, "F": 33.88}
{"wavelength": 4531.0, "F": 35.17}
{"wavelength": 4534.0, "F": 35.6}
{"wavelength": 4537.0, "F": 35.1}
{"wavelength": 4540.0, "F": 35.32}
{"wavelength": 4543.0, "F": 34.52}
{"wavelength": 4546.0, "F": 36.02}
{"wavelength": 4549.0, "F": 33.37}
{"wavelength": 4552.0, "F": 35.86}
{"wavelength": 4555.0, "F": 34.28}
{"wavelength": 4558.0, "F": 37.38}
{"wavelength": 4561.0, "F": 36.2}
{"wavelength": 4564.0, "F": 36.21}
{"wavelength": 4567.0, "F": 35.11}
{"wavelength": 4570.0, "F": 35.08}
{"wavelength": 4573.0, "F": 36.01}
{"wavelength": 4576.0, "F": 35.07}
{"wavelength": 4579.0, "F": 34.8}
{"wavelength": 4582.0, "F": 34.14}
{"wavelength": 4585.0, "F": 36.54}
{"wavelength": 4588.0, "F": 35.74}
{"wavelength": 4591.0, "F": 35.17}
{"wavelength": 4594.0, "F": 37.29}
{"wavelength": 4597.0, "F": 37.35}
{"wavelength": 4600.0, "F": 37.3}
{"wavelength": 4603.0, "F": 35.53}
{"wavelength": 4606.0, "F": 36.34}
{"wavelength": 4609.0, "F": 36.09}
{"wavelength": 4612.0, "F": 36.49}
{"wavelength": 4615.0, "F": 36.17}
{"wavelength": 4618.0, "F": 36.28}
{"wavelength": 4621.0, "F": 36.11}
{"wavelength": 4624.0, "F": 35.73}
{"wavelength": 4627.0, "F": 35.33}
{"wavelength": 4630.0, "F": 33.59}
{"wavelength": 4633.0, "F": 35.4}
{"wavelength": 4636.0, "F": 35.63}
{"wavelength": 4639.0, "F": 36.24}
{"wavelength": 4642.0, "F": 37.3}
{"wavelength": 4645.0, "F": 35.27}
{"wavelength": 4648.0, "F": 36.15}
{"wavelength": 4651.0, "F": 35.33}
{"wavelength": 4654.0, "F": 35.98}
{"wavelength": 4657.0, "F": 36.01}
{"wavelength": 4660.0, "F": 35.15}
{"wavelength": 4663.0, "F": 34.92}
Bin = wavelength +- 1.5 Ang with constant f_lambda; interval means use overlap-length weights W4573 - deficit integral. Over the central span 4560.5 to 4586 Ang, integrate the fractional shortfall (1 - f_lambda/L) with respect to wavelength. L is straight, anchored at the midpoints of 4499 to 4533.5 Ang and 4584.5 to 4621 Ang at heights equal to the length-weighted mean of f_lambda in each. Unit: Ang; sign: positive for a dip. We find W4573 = 0.6 Ang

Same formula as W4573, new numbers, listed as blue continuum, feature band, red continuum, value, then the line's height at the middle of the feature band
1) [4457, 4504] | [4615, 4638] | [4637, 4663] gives 0.29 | 36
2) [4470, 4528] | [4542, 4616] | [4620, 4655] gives 0.42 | 36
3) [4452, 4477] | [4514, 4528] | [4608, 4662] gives -0.01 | 36.2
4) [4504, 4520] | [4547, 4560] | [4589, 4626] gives 0.43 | 36.5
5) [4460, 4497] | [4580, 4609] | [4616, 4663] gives -0.18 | 35.9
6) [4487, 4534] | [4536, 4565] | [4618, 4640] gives 0.49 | 36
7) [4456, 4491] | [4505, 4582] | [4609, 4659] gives 1.32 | 36.3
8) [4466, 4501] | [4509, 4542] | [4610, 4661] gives 0.40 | 36.3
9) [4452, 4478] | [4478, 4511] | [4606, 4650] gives -0.33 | 36.3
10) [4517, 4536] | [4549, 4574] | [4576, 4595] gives -0.04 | 35.6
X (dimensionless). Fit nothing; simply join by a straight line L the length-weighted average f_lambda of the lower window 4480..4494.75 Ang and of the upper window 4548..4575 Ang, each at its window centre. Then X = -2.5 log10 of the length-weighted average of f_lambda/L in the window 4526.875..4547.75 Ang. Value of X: 0.03 mag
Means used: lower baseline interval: 37.1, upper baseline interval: 35.5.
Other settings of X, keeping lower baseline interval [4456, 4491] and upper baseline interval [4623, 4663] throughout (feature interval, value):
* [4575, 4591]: 0.021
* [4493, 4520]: 0.004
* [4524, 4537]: 0.023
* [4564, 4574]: 0.016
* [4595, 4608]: -0.024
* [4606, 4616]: -0.015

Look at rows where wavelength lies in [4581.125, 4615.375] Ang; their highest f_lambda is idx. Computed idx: 37.35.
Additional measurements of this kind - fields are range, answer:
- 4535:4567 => 37.38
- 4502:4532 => 37.92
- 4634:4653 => 37.3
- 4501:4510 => 37.17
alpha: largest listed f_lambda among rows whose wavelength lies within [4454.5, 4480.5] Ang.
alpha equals 37.34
